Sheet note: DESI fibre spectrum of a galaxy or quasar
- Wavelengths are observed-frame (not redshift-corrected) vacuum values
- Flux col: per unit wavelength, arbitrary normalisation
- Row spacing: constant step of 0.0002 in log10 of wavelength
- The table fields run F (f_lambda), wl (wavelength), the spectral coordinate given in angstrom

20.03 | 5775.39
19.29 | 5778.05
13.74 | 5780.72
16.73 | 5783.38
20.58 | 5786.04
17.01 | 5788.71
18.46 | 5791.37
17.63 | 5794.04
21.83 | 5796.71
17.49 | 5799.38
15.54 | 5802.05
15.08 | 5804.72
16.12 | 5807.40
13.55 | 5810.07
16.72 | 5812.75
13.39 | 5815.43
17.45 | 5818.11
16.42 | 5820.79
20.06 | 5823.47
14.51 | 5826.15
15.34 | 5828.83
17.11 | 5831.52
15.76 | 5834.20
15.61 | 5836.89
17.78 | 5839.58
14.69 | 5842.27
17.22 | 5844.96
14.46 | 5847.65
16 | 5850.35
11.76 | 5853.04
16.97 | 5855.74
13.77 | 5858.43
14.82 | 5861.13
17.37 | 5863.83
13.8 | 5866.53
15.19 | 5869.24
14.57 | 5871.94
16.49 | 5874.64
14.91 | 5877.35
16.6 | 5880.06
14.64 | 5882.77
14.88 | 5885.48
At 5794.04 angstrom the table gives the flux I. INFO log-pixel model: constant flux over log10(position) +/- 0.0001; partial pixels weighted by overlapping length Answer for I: 17.63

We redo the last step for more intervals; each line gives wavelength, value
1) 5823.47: 20.06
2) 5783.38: 16.73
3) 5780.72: 13.74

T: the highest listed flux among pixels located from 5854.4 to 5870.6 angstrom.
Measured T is 17.37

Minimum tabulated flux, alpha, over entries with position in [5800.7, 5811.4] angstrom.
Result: 13.55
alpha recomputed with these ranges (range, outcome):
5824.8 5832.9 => 14.51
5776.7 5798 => 13.74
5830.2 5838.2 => 15.61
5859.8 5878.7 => 13.8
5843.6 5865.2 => 11.76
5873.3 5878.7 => 14.91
